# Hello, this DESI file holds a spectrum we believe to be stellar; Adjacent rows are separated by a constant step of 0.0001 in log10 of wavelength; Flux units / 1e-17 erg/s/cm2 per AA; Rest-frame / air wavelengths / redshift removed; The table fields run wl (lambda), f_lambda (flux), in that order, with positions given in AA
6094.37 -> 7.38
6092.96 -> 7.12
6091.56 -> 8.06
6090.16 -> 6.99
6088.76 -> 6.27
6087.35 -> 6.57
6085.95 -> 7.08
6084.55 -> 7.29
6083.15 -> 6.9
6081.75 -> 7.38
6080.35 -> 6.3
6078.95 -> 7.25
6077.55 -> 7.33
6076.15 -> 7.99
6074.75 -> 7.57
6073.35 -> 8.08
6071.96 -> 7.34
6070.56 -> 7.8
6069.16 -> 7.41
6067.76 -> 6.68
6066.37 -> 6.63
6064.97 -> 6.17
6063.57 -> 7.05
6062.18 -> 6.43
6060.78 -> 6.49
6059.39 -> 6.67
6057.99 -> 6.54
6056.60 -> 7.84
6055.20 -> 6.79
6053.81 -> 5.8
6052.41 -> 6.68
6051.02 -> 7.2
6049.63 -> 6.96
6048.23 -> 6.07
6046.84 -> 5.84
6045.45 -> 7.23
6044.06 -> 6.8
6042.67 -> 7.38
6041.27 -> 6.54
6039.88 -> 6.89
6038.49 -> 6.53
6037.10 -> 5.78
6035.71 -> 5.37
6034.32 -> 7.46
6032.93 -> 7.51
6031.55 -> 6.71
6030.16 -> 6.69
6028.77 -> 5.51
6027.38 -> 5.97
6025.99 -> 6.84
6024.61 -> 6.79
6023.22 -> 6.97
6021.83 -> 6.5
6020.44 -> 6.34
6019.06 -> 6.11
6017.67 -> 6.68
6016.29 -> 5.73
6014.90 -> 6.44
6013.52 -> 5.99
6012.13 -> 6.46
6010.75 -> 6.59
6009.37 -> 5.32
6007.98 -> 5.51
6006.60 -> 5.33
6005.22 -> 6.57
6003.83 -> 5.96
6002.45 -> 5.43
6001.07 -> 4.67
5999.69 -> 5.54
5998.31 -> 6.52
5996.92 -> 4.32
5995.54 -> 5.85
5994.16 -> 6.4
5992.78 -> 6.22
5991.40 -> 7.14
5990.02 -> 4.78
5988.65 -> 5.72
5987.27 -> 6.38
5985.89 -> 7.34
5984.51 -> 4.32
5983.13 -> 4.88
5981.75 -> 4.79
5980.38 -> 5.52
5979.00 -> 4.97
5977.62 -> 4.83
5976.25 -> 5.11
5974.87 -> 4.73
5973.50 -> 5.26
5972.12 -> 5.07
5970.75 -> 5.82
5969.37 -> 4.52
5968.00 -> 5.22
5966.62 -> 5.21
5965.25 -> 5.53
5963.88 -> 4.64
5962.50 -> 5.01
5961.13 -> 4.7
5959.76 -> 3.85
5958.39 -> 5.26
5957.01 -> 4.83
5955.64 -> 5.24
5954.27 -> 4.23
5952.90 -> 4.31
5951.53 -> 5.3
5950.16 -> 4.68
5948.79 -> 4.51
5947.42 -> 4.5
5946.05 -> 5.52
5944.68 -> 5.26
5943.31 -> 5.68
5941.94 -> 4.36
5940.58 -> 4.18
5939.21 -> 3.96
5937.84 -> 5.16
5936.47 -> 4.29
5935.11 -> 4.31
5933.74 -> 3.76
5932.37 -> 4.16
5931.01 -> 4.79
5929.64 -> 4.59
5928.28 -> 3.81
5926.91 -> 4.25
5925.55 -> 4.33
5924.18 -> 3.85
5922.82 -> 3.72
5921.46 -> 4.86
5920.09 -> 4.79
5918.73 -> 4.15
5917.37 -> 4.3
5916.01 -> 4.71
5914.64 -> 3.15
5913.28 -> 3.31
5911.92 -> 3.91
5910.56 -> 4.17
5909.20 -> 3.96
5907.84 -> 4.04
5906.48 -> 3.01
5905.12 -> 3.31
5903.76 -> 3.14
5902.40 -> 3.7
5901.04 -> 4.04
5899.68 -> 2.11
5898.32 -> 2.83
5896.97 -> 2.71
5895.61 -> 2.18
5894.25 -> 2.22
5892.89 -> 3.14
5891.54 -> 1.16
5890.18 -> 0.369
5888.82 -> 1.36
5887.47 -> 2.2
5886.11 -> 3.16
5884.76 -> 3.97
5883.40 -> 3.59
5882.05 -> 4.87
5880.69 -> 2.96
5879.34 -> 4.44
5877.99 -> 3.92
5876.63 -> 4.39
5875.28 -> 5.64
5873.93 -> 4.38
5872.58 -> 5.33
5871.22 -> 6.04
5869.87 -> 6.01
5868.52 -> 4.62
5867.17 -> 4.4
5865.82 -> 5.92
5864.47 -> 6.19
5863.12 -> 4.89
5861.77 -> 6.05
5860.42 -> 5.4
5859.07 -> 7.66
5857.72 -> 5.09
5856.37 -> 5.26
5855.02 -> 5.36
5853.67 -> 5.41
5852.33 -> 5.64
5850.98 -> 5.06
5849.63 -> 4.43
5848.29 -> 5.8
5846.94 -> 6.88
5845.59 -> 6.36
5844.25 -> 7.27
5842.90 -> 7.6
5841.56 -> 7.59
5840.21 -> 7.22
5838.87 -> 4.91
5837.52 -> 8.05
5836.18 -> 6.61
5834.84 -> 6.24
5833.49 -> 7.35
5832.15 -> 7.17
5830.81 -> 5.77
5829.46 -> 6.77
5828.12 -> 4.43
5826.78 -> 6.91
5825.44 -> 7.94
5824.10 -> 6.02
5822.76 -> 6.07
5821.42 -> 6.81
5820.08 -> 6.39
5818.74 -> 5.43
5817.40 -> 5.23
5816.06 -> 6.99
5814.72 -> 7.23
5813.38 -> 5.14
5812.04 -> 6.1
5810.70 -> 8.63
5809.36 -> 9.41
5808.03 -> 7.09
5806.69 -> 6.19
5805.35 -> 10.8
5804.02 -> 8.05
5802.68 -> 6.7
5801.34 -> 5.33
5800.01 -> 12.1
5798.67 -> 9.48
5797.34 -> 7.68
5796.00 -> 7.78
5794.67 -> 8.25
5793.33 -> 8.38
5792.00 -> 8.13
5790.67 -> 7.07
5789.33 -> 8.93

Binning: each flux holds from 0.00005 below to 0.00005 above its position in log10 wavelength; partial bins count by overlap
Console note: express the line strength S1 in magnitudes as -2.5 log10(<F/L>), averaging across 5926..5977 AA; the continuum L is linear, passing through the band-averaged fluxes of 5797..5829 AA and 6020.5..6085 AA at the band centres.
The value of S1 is 0.42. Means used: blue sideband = 7.16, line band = 4.75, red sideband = 6.82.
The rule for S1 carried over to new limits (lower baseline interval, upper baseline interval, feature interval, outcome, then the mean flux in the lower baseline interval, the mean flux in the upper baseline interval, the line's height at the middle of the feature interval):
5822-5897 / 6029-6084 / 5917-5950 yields 0.28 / 5.17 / 6.86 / 5.8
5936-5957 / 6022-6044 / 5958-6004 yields 0.03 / 4.75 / 6.6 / 5.49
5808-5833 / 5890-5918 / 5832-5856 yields -0.13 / 6.6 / 3.17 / 5.63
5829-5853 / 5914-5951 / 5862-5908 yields 0.43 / 6.48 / 4.44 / 5.5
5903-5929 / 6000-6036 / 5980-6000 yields -0.03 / 3.94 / 6.21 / 5.59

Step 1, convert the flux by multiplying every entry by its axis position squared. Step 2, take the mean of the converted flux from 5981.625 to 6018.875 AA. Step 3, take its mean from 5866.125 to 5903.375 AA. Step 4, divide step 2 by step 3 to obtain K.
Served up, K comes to 1.70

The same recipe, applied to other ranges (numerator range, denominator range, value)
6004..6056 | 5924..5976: 1.40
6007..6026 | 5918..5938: 1.50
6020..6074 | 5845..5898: 1.60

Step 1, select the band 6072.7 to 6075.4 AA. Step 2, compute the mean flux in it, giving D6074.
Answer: 7.82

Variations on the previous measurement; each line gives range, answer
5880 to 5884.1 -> 3.81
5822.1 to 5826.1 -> 6.68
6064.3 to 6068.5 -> 6.51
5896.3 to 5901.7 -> 2.92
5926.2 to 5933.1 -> 4.32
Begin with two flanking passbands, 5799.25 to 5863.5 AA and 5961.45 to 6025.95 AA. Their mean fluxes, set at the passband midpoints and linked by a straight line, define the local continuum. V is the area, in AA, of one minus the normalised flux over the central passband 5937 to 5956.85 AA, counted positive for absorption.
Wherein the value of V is 3.9 AA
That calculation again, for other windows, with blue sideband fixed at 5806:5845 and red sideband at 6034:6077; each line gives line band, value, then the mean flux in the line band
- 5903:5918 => 6.7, 3.73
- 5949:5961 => 3.7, 4.7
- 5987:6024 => 4.5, 5.98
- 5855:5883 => 6.5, 5.16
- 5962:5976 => 3.5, 5.1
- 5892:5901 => 5.5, 2.61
